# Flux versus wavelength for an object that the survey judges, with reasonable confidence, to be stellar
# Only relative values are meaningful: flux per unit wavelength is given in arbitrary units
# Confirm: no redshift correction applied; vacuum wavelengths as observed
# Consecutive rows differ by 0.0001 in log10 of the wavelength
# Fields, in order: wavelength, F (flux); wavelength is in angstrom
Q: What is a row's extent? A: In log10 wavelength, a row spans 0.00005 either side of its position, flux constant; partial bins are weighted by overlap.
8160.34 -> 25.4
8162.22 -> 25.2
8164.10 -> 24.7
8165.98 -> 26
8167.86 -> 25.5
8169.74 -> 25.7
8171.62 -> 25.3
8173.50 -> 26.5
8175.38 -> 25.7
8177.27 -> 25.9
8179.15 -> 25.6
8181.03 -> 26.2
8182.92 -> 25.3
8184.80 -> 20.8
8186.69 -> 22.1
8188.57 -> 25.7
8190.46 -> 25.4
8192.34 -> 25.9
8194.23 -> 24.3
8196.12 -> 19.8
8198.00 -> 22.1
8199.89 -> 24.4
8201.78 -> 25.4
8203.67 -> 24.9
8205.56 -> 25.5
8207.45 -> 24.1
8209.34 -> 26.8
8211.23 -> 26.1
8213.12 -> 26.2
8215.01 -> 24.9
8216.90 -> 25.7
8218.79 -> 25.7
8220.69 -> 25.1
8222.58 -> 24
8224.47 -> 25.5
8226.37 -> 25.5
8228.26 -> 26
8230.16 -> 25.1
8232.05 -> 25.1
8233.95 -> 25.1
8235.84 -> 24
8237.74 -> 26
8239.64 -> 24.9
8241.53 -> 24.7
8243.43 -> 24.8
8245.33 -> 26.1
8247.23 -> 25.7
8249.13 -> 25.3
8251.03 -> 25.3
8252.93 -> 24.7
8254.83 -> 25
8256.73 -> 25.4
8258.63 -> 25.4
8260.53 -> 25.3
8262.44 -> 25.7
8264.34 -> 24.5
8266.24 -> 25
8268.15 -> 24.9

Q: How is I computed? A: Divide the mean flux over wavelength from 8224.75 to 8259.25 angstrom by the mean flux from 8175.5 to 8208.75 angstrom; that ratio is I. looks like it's 1.04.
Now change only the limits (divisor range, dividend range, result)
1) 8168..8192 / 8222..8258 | 1.00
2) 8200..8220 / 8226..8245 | 0.99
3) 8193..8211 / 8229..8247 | 1.04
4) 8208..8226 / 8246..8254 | 0.99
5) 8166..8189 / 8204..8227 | 1.01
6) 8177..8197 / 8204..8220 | 1.06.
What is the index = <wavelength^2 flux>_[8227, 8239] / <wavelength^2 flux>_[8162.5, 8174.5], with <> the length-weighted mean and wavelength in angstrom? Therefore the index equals 1.00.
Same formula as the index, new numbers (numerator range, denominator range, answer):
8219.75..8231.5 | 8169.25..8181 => 0.99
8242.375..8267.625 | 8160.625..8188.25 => 1.03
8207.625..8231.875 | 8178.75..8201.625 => 1.07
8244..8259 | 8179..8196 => 1.06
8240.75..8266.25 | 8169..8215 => 1.03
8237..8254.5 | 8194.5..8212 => 1.05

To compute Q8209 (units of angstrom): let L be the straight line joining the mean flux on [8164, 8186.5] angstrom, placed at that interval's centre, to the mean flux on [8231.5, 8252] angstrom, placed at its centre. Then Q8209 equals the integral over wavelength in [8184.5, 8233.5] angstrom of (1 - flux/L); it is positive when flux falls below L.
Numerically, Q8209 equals 0.8 angstrom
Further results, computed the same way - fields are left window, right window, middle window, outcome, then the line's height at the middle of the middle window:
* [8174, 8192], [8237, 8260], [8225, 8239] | -0.1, 25.2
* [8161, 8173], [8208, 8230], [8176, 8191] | 0.5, 25.5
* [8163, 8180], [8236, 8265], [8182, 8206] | 1.5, 25.5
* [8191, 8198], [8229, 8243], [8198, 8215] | -1.0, 23.8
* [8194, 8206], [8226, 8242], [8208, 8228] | -0.9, 24.5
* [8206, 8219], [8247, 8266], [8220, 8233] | 0.2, 25.5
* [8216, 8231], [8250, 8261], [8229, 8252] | 0.1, 25.2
